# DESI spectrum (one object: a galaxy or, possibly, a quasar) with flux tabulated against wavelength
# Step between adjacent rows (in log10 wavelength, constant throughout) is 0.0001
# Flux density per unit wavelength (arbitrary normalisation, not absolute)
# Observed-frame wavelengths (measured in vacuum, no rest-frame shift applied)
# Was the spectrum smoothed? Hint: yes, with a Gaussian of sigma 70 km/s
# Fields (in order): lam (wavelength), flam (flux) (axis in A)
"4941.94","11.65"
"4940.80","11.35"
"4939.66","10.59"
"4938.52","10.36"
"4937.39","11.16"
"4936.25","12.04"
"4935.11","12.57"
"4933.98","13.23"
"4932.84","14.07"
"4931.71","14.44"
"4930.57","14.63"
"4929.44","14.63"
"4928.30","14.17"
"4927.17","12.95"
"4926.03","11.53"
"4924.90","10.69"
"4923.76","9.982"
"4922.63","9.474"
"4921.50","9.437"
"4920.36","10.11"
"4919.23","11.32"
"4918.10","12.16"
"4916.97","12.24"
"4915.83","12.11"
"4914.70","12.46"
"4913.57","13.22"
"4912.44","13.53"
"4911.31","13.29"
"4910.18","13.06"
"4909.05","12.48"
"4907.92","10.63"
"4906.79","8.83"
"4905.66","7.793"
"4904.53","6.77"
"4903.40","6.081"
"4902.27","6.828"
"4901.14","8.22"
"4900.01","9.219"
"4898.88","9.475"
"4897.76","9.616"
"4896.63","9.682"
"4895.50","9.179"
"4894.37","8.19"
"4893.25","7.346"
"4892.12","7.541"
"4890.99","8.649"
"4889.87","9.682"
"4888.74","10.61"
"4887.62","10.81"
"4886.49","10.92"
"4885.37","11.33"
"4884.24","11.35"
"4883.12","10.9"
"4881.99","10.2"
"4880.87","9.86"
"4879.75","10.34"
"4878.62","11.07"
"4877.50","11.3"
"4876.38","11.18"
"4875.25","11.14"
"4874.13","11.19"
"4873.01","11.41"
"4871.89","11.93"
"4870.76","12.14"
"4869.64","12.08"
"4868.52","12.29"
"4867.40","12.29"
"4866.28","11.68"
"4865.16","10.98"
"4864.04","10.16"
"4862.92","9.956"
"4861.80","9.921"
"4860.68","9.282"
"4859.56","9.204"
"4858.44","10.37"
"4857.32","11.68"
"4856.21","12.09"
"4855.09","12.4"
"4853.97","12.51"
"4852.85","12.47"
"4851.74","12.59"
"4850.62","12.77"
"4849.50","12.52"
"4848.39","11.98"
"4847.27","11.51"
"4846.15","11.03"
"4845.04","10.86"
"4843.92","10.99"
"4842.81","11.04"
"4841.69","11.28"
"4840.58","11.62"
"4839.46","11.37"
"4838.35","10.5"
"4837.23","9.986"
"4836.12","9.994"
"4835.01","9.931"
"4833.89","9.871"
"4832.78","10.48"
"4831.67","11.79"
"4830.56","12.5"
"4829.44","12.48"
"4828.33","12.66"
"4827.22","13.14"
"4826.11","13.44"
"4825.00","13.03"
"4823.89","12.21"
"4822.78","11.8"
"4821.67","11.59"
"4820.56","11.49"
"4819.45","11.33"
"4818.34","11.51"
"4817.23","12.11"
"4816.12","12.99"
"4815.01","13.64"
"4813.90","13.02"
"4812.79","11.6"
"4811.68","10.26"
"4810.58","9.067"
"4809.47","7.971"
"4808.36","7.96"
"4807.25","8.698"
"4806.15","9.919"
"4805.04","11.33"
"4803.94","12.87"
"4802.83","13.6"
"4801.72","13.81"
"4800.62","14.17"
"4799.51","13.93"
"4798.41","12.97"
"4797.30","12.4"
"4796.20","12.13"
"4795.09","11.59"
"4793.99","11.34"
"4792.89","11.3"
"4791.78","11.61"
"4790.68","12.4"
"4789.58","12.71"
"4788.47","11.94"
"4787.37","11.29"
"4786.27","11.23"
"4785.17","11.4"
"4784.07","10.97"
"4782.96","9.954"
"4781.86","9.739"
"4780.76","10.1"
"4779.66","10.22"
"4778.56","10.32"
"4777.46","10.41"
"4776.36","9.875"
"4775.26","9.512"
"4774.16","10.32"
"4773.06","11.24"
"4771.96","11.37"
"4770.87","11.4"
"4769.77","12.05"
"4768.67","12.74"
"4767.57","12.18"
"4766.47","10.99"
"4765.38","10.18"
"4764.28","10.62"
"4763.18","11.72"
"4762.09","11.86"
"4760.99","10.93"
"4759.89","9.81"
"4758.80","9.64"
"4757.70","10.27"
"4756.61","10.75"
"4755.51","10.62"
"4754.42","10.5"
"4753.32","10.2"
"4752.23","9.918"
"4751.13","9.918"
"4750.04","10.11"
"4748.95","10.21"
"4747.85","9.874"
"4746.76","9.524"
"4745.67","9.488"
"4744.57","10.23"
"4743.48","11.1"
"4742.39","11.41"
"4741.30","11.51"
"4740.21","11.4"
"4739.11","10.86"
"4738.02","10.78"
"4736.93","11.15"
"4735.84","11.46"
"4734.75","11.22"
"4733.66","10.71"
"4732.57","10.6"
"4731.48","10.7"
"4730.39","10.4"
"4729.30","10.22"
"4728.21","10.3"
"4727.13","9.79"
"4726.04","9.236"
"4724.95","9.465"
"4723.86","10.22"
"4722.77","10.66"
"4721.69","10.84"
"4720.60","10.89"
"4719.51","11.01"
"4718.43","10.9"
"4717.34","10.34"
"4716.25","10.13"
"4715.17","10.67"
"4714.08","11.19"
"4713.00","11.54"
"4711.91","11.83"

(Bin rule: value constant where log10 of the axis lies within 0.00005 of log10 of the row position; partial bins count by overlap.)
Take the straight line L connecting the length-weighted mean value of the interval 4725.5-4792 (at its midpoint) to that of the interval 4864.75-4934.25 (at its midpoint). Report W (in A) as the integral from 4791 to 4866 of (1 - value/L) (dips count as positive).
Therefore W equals -4.8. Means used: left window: 10.7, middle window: 11.5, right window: 10.9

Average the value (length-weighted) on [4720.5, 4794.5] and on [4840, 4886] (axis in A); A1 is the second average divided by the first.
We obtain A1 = 1.05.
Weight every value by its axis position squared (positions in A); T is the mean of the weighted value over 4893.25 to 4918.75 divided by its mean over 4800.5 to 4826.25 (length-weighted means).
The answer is 0.9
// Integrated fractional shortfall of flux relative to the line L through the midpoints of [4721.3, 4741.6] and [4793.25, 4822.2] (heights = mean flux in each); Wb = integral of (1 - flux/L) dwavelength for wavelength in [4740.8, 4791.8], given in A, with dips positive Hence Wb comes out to 1.5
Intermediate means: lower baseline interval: 10.6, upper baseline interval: 11.7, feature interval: 10.8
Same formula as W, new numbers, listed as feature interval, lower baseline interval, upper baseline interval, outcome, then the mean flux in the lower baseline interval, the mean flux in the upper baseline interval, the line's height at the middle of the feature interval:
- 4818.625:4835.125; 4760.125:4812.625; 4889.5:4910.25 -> -2.5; 11.2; 8.8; 10.3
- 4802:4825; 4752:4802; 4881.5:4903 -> -1.4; 11.2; 9.43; 10.7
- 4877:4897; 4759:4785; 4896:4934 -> 2.0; 10.8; 11.1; 11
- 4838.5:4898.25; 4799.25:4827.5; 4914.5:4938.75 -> 5.2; 11.8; 12.1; 11.9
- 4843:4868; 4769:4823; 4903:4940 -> 0.3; 11.4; 11.6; 11.5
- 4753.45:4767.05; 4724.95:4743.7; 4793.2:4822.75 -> 0.5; 10.7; 11.7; 11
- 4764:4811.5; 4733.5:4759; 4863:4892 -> -2.4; 10.5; 10.9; 10.7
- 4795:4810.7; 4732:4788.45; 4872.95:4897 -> -1.5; 10.7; 10.2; 10.5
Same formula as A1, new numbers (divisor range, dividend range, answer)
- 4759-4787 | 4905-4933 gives 1.10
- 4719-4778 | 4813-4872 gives 1.09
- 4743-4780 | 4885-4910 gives 0.86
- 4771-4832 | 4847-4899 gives 0.94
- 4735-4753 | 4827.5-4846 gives 1.05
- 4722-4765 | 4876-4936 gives 1.03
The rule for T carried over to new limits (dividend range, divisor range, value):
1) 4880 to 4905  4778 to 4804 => 0.81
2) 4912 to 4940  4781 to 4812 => 1.13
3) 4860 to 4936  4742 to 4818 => 1.03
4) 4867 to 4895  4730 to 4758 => 1.06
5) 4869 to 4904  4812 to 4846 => 0.88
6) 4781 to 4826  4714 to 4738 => 1.14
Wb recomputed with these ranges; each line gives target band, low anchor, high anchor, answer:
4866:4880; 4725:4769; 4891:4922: -2.0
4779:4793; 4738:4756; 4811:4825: 0.2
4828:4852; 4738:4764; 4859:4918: -2.0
